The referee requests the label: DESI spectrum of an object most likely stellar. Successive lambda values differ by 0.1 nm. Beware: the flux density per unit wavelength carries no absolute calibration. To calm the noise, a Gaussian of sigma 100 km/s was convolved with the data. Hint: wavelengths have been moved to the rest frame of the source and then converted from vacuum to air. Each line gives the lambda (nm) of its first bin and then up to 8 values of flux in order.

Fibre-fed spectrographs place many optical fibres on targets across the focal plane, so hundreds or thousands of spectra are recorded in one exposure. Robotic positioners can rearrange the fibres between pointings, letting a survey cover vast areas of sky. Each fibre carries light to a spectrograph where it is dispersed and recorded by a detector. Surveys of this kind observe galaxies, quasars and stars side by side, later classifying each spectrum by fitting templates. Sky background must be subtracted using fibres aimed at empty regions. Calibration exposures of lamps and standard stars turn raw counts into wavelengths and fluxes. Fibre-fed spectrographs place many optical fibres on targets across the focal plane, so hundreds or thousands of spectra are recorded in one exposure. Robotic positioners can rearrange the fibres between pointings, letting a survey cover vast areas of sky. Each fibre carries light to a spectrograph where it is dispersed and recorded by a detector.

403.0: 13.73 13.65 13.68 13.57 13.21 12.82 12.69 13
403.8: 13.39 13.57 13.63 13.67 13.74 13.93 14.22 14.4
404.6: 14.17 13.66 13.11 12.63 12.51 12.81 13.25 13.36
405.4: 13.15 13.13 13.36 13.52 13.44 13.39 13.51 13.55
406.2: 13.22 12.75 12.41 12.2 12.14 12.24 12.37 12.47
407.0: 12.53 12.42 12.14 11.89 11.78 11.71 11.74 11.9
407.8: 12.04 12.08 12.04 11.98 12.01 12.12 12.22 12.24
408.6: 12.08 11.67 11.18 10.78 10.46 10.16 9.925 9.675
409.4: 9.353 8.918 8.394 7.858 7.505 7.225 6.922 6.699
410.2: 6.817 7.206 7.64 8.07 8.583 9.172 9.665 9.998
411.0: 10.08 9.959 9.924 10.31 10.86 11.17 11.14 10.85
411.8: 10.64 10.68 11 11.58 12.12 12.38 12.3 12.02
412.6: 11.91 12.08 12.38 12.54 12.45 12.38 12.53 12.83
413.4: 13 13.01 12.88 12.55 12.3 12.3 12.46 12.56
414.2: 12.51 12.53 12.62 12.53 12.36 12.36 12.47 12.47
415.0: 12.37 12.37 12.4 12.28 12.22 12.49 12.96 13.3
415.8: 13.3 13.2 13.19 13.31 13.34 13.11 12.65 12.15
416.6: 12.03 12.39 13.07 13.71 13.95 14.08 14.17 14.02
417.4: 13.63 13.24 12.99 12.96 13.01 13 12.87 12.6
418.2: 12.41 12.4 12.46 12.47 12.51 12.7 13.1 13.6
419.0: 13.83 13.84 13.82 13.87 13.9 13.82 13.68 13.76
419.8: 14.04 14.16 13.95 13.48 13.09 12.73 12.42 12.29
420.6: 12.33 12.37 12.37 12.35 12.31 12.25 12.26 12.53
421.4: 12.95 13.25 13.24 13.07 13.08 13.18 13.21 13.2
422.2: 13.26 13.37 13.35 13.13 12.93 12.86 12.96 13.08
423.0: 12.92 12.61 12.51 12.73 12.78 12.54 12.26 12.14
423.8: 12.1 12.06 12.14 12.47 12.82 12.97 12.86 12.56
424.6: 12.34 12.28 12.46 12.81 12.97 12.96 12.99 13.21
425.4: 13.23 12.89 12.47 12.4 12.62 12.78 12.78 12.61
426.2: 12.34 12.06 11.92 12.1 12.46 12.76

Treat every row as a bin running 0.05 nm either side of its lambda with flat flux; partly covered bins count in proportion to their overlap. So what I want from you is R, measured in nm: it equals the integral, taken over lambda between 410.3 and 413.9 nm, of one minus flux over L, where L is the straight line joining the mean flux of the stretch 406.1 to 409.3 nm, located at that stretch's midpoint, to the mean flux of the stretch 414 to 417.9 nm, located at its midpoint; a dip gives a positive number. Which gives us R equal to 0.36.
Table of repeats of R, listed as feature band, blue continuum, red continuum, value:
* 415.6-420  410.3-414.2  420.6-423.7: -0.40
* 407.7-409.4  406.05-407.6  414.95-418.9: 0.15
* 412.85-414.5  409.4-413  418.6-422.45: -0.28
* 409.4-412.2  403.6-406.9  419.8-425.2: 0.81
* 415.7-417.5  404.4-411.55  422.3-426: -0.18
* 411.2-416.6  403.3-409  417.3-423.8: 0.25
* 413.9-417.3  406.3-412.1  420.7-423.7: -0.34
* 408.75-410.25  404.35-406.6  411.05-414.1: 0.44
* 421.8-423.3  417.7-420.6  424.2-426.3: -0.01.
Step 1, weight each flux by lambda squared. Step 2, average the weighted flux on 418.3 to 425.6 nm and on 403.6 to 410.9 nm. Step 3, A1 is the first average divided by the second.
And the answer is 1.20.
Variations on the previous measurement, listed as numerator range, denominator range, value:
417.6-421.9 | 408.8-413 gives 1.36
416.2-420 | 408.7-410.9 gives 1.57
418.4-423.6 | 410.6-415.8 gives 1.14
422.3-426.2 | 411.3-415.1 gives 1.10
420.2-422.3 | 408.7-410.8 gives 1.55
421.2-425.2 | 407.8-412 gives 1.37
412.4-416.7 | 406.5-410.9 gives 1.24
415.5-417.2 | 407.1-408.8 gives 1.14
